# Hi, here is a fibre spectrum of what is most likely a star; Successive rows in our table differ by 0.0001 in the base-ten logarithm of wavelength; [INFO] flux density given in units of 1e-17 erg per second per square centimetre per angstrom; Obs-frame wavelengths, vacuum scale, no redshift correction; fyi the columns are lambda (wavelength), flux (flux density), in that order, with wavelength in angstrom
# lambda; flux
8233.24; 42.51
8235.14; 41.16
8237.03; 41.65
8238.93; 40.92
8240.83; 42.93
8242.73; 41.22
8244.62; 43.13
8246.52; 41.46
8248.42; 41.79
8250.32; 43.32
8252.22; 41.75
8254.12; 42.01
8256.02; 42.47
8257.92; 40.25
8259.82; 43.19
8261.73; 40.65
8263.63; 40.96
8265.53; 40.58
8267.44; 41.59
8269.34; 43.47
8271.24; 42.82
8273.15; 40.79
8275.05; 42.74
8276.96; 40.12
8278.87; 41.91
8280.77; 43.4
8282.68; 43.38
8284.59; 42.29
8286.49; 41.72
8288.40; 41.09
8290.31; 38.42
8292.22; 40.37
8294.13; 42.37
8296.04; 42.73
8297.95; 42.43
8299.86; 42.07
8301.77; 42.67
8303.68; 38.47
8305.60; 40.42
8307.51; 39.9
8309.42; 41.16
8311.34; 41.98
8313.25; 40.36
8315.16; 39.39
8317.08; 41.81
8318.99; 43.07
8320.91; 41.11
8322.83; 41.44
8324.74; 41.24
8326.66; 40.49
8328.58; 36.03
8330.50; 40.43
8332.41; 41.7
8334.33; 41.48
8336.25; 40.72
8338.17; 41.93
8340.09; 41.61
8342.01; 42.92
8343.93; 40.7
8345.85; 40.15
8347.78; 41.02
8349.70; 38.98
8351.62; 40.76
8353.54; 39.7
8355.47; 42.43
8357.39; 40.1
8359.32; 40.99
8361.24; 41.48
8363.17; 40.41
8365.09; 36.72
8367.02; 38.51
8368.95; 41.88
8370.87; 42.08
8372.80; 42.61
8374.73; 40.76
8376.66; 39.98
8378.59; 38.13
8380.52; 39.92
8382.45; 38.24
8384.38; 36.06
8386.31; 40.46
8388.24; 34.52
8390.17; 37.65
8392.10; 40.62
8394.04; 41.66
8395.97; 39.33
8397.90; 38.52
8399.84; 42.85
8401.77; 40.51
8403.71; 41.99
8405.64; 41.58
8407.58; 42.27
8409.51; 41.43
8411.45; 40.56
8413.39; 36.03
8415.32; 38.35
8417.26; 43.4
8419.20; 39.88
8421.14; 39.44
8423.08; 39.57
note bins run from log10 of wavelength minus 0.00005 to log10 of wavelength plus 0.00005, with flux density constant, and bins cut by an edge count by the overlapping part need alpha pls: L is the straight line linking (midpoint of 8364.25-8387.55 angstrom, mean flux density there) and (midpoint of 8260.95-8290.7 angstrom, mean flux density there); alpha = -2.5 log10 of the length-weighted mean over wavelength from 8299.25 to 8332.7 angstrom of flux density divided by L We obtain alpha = 0.00 mag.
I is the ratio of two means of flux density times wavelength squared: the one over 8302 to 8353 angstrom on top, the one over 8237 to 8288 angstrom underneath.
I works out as 0.99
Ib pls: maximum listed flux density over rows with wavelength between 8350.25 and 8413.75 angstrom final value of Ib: 42.85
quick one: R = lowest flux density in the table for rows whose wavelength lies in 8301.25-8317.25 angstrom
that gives 38.47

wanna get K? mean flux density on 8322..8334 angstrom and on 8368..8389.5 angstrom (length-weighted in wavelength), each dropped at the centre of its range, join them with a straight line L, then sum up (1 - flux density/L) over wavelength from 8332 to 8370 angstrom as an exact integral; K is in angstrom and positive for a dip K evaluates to -0.73 angstrom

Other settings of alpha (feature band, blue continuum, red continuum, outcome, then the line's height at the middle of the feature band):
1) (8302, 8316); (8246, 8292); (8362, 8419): 0.020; 41.1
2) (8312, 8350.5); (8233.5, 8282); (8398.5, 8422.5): 0.011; 41.3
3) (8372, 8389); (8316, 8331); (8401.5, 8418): 0.046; 40.7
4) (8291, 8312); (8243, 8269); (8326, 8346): -0.001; 41.2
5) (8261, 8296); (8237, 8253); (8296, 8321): -0.001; 41.6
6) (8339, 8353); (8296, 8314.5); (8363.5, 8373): -0.009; 40.5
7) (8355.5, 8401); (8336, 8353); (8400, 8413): 0.036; 41.1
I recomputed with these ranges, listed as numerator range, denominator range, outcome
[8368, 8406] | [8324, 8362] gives 0.99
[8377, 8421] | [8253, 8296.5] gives 0.98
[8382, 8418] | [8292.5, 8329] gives 0.99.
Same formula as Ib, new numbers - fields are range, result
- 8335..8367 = 42.92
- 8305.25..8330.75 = 43.07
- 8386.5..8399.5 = 41.66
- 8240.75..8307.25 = 43.47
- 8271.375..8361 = 43.4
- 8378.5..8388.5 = 40.46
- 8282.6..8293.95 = 43.38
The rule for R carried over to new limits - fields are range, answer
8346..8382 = 36.72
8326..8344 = 36.03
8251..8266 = 40.25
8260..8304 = 38.42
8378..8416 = 34.52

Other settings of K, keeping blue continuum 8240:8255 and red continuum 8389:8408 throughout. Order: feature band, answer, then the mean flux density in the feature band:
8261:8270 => 0.1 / 41.4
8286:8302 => 0.1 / 41.5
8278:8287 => -0.2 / 42.6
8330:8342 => -0.1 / 41.5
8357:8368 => 0.3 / 39.7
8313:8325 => 0.1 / 41.3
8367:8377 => -0.1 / 41.3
